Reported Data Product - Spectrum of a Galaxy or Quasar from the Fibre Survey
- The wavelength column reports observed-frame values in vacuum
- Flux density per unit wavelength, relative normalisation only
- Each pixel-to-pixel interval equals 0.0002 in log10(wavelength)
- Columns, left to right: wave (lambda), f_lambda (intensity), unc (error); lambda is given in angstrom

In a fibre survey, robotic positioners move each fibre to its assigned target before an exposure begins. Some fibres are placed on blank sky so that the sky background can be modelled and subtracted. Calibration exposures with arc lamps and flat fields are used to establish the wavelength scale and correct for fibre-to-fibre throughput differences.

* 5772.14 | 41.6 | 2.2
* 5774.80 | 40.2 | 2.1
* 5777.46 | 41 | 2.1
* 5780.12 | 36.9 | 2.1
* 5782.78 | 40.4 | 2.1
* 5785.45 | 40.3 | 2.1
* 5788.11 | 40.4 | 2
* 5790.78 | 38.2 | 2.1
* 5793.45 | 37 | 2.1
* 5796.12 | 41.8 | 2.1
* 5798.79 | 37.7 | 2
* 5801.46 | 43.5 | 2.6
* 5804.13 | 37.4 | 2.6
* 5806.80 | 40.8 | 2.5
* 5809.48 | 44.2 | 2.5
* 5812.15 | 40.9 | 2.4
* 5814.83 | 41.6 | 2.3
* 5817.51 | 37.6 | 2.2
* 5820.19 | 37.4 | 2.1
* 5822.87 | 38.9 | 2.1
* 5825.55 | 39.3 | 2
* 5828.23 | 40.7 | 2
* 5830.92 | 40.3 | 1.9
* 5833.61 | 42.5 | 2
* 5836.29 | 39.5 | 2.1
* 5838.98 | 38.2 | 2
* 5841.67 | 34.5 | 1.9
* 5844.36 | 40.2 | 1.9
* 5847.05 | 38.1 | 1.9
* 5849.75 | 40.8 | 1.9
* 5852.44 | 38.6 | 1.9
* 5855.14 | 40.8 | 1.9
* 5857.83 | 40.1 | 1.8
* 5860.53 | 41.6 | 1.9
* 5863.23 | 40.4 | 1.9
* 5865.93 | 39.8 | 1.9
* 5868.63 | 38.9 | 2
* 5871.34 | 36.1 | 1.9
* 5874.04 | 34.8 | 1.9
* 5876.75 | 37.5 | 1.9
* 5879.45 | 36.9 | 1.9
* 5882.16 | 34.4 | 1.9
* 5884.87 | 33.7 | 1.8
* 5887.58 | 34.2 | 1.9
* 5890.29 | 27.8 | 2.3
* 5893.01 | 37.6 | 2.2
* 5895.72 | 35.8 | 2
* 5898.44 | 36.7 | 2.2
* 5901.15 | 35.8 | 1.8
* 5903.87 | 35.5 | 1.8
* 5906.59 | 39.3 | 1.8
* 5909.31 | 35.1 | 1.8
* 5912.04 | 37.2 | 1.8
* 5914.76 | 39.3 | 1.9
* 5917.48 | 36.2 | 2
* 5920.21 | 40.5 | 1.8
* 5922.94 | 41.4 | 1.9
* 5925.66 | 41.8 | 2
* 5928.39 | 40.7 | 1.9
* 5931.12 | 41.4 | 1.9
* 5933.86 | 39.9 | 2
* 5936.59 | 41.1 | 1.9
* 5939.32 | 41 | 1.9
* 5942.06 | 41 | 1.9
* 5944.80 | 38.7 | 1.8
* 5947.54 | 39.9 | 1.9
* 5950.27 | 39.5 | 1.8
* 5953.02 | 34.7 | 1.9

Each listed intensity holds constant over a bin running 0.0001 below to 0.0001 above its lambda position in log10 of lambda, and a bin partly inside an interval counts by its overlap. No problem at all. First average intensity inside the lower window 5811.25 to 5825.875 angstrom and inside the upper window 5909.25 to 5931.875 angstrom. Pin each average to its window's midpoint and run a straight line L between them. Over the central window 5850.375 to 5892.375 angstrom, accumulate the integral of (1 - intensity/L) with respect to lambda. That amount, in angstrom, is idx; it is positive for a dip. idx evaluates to 2.4 angstrom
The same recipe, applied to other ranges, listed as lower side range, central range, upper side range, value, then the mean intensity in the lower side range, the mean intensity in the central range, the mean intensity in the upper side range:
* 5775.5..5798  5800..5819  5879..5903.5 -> -1.2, 39.5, 40.8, 34.7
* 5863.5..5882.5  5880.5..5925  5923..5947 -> 2.9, 37.2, 36.4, 40.7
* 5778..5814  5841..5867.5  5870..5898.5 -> -2.1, 40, 39.6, 35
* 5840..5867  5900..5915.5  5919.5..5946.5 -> 1.3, 39.5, 36.9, 40.7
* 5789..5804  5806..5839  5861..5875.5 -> -1.0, 39.5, 40.2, 38.2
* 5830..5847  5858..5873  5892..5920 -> -0.4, 39.1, 39.3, 37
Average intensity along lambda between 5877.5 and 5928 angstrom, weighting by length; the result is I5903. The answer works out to 36.7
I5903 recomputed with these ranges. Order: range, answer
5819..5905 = 37.7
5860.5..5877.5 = 38.2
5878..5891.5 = 33.5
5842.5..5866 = 39.9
